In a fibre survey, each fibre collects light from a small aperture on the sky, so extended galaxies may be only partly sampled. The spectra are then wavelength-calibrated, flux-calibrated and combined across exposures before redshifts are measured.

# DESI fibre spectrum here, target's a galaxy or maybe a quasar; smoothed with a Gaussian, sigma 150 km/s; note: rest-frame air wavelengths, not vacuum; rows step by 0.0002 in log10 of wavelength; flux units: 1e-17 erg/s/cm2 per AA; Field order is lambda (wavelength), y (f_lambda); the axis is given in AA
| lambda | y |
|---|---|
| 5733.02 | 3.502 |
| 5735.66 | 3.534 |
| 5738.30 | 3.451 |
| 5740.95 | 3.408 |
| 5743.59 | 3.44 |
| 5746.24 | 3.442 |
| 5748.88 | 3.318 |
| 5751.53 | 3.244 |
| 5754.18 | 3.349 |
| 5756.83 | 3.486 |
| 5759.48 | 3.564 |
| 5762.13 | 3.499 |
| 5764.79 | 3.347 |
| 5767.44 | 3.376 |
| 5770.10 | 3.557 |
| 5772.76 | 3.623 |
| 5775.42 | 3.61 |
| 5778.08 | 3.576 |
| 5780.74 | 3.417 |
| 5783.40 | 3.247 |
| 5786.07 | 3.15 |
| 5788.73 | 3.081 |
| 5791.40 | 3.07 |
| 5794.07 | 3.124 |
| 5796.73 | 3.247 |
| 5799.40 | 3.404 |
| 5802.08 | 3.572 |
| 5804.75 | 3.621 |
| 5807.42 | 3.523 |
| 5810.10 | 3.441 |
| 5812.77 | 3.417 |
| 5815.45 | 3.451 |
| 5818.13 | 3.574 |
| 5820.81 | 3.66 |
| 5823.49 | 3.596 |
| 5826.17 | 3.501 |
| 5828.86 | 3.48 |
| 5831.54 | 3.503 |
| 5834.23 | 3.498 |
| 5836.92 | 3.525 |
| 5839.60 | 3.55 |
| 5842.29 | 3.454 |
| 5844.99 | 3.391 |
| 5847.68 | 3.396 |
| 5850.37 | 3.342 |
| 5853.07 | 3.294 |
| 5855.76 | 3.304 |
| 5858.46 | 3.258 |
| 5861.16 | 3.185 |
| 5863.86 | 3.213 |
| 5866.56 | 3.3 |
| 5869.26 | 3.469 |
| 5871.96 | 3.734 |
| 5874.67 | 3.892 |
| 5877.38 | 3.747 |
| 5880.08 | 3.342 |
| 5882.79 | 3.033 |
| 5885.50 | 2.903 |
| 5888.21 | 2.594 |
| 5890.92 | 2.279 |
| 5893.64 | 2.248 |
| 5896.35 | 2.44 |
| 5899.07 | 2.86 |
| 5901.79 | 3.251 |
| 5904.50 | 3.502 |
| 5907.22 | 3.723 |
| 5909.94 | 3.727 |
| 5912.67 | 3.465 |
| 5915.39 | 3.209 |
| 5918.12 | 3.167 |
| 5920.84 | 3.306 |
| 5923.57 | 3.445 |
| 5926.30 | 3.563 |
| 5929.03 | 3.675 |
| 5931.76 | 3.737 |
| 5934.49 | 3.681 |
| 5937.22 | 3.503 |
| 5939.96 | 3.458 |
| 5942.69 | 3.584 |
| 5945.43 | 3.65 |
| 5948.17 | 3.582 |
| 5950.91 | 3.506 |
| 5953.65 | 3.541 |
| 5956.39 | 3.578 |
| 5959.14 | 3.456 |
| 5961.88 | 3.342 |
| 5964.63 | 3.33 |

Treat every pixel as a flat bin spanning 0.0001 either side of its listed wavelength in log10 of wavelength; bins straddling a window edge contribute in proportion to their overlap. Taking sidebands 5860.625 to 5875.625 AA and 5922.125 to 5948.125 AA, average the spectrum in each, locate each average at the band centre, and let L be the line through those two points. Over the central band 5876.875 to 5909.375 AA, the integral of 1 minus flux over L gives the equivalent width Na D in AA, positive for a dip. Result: 4.8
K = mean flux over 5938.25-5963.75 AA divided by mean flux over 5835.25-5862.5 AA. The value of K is 1.04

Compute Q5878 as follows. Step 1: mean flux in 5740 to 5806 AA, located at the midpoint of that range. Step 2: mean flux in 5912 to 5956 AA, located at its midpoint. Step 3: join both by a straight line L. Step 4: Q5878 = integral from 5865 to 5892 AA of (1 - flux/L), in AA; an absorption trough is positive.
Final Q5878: 1.8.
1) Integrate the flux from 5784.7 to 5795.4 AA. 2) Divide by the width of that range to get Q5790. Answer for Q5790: 3.11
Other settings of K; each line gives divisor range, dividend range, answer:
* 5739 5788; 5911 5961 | 1.02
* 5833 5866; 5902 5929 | 1.03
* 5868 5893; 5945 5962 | 1.11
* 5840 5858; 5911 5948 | 1.04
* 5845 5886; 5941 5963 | 1.05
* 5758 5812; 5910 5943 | 1.03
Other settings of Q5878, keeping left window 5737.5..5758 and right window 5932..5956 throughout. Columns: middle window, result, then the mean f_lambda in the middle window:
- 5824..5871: 1.14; 3.4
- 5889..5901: 3.49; 2.5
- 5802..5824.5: -0.56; 3.54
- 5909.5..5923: 0.73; 3.35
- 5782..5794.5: 1.06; 3.14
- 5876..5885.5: 0.56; 3.31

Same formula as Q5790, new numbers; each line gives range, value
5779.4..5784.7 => 3.34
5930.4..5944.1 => 3.59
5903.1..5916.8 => 3.52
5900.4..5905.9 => 3.38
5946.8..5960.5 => 3.53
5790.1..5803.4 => 3.28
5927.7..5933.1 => 3.71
